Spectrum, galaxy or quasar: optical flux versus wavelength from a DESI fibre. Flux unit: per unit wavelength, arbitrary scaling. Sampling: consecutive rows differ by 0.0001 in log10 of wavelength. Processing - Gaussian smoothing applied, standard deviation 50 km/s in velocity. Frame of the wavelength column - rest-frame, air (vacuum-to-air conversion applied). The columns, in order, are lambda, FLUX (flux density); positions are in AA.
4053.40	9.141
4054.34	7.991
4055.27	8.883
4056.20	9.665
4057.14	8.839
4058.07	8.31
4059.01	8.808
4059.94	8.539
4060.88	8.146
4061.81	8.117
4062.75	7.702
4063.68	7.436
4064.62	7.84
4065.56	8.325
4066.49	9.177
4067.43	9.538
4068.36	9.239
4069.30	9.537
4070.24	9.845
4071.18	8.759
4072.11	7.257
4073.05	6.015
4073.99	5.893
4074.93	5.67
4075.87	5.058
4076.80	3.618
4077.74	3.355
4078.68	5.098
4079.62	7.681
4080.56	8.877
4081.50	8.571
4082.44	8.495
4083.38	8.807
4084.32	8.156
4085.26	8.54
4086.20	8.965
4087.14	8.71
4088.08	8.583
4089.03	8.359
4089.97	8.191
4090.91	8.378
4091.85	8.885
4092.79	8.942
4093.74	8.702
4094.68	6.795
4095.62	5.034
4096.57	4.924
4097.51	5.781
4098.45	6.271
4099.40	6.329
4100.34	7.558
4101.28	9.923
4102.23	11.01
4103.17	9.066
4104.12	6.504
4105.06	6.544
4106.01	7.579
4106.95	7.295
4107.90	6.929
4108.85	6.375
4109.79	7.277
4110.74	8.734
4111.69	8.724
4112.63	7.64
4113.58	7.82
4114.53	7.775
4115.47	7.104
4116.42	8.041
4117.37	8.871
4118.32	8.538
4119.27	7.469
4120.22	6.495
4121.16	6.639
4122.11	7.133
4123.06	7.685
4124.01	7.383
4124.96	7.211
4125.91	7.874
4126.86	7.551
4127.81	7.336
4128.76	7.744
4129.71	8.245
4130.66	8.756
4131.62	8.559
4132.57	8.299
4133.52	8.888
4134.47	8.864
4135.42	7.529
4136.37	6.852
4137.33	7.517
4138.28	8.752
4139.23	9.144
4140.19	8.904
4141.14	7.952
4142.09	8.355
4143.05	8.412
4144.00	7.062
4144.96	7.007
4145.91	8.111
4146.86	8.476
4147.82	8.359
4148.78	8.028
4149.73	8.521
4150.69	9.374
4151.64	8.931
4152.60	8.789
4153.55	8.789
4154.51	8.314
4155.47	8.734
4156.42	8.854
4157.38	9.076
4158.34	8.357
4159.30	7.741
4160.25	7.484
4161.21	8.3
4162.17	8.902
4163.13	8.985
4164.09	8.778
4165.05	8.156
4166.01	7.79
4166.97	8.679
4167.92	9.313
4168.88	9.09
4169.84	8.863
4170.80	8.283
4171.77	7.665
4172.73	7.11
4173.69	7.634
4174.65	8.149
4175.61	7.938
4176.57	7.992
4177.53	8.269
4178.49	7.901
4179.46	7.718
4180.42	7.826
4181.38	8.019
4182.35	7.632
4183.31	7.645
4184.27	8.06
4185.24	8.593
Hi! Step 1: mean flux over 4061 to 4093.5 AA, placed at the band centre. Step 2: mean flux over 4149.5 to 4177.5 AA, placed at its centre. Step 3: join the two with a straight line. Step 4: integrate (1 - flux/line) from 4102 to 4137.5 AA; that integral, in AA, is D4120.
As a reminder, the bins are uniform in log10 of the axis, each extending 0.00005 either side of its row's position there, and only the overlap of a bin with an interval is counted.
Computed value 1.56 AA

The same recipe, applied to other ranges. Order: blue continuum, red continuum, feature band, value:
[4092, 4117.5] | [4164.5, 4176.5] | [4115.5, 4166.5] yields -1.45 AA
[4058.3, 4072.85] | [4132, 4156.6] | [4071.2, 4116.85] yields 5.48 AA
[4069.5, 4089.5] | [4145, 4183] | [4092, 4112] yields 0.45 AA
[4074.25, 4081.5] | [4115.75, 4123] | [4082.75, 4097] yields -3.84 AA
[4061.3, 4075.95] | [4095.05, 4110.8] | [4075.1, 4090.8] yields 0.34 AA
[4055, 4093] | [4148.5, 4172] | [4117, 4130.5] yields 1.15 AA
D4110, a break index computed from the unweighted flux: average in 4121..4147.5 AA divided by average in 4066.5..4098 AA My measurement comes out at 1.1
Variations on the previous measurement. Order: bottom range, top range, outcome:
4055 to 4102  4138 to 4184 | 1.07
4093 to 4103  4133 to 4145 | 1.11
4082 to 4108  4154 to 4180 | 1.06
